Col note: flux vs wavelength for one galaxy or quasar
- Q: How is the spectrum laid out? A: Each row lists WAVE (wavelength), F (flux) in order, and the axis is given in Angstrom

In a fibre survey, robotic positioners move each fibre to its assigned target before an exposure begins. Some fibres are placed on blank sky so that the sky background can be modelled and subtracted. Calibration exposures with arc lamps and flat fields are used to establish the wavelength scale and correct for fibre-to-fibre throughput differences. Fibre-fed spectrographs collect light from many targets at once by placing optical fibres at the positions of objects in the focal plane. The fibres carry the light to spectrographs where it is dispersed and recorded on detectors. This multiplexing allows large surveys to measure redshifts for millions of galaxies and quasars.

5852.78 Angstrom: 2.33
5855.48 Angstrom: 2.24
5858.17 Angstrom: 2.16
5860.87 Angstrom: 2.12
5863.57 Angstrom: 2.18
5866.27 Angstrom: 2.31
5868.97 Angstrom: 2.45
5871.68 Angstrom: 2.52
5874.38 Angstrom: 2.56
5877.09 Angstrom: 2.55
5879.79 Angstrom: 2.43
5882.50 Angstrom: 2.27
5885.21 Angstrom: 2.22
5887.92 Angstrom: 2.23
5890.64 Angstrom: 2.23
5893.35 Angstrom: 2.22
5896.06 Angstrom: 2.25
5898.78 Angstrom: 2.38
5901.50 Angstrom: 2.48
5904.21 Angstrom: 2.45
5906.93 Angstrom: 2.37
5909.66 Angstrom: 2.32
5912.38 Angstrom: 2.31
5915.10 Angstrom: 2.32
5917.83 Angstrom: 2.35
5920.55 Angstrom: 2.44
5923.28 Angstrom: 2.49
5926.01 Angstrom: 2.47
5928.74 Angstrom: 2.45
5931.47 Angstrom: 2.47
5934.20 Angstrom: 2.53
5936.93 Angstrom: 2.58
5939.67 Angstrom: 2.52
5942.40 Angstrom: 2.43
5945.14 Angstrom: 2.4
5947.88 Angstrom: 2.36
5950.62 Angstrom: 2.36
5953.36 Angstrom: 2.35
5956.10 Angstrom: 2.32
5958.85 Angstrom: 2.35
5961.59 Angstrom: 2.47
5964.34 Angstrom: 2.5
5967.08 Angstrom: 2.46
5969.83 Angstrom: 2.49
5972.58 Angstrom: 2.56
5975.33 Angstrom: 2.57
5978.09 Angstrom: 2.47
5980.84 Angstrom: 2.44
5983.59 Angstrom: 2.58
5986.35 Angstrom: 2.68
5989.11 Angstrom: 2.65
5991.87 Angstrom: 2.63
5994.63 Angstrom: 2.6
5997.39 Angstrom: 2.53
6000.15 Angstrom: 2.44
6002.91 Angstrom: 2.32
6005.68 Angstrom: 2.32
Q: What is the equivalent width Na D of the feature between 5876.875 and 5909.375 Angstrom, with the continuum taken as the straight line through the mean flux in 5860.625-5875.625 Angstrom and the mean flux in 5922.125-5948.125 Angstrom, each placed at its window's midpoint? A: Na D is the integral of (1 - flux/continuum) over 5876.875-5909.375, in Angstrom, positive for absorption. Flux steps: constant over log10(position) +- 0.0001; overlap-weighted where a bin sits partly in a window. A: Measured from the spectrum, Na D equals 1.06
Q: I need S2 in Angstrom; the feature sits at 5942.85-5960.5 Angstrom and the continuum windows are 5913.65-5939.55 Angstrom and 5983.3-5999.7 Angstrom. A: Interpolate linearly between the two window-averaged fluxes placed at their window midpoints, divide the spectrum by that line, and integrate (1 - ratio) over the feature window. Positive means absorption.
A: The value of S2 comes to 1.1 Angstrom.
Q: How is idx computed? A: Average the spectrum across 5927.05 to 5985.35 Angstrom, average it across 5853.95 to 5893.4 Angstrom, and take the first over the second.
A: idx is 1.06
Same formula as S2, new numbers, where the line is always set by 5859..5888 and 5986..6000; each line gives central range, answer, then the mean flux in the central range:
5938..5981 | 1.5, 2.44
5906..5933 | 0.5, 2.4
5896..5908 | 0.0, 2.4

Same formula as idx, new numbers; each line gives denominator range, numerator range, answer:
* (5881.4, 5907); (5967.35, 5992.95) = 1.11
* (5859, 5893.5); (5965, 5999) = 1.10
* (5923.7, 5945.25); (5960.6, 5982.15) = 1.00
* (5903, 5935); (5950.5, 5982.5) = 1.02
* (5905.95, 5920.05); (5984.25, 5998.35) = 1.12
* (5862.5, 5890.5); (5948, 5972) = 1.02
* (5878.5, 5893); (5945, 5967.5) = 1.05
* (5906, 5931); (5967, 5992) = 1.07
